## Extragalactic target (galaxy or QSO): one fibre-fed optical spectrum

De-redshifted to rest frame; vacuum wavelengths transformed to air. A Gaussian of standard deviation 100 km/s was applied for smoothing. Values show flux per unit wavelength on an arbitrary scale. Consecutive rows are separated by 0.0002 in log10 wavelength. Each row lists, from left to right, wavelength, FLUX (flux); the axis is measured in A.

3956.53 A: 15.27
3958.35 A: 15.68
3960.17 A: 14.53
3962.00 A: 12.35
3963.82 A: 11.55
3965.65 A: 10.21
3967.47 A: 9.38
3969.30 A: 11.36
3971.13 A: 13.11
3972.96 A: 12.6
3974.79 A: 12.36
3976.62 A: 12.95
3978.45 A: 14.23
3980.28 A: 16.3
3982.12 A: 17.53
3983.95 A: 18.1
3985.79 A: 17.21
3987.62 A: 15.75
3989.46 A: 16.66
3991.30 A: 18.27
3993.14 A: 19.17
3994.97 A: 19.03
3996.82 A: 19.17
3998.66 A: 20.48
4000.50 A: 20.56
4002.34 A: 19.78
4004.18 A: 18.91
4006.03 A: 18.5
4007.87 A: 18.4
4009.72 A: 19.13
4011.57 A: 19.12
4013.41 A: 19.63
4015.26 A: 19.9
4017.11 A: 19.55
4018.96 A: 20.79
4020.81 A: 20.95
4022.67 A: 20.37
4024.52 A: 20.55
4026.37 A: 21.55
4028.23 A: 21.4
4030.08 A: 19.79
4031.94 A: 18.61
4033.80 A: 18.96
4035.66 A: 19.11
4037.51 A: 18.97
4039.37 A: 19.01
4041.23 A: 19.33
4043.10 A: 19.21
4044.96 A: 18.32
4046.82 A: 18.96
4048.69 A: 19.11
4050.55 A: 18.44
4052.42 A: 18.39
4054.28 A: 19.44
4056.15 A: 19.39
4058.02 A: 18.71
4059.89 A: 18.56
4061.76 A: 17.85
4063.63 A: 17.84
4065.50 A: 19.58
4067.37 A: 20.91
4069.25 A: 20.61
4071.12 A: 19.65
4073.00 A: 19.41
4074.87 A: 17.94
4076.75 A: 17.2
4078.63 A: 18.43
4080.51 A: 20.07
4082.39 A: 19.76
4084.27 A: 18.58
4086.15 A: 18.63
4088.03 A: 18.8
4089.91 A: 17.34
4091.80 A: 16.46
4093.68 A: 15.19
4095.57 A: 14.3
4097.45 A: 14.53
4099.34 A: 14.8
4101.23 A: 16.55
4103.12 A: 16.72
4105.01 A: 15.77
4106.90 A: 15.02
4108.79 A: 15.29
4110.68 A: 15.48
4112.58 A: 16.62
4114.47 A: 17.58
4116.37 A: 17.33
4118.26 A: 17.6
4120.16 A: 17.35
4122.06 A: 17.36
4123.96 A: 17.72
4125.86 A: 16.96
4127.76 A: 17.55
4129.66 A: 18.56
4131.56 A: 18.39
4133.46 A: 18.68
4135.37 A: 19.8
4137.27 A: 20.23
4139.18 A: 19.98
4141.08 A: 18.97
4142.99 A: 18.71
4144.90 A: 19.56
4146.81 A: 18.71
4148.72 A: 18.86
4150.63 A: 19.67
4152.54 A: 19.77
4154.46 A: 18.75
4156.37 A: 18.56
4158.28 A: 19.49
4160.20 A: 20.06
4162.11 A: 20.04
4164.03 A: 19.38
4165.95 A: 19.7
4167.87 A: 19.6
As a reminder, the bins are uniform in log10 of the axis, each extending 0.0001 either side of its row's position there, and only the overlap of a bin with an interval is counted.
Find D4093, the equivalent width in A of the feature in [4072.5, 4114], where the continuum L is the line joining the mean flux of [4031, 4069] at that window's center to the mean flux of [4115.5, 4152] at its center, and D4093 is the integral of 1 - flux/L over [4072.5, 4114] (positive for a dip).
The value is 4.0 A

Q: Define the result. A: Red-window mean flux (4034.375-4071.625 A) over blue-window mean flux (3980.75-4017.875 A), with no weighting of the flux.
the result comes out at 1.02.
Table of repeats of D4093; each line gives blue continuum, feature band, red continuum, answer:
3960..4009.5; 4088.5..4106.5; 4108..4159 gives 1.95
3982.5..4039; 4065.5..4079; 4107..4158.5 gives -0.35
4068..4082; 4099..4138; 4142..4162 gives 3.98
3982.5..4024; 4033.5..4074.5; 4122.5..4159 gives -0.16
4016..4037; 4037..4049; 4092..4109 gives 0.06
